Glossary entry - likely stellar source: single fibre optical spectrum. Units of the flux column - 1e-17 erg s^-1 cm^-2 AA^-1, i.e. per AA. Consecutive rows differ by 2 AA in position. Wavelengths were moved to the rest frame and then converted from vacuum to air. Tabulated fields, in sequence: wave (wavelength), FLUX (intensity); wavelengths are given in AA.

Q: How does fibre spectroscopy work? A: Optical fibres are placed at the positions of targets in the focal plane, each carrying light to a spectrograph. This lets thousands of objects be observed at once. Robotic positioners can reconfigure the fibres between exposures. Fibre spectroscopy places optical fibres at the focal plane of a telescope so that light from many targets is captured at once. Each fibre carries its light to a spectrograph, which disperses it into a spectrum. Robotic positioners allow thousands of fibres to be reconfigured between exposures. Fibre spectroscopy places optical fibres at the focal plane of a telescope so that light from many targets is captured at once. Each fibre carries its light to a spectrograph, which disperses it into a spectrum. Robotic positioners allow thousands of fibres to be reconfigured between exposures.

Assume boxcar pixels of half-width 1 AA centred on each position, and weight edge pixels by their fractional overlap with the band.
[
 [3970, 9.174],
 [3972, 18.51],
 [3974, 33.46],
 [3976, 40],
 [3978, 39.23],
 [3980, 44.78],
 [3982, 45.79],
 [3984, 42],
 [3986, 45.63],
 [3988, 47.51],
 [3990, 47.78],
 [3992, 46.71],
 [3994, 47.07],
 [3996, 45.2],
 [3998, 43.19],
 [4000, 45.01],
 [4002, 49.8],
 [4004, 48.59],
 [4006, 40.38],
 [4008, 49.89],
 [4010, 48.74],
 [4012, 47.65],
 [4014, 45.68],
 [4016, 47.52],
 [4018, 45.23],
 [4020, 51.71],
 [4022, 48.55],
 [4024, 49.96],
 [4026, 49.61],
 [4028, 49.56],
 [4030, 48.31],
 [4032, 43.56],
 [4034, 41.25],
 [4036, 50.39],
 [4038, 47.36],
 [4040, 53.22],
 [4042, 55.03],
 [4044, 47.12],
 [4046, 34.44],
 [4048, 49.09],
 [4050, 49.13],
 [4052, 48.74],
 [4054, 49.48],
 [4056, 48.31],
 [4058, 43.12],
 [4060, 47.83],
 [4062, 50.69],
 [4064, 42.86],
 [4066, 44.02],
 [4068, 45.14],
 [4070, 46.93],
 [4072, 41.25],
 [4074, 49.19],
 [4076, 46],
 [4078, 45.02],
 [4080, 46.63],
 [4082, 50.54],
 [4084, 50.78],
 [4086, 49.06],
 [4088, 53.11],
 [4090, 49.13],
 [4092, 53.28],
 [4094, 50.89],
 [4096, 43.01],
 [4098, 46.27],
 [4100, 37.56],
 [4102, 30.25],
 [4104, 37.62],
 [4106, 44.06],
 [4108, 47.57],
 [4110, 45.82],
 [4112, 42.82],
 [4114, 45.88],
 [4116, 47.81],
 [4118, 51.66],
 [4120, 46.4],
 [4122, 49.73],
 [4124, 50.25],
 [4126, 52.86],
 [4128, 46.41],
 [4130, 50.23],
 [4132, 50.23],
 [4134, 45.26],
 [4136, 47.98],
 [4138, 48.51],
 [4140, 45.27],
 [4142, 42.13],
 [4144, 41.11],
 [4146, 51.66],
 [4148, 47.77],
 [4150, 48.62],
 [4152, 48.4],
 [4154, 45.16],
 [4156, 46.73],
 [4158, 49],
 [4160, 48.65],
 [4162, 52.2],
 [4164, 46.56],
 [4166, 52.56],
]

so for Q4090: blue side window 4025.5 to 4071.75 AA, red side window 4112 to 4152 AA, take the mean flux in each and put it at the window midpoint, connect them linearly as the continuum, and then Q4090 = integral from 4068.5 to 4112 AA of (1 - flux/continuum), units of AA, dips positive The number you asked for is 1.5 AA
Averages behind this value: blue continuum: 47.1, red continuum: 47.8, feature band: 45.8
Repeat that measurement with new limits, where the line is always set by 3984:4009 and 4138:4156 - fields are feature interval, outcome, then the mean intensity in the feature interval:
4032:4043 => -0.63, 48.9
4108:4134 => -1.02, 48.2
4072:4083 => -0.14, 46.9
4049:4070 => -0.29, 46.9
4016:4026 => -0.55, 48.8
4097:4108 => 1.53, 39.9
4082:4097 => -1.16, 49.9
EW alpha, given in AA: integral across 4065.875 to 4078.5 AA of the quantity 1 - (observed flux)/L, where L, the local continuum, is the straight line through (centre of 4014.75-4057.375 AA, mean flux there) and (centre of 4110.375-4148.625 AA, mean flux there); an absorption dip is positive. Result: 0.6 AA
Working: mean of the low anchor 47.9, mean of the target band 45.5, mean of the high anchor 47.5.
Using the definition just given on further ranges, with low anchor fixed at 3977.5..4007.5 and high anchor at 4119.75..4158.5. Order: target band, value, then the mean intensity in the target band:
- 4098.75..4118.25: 1.8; 42.8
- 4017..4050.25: -1.3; 47.8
